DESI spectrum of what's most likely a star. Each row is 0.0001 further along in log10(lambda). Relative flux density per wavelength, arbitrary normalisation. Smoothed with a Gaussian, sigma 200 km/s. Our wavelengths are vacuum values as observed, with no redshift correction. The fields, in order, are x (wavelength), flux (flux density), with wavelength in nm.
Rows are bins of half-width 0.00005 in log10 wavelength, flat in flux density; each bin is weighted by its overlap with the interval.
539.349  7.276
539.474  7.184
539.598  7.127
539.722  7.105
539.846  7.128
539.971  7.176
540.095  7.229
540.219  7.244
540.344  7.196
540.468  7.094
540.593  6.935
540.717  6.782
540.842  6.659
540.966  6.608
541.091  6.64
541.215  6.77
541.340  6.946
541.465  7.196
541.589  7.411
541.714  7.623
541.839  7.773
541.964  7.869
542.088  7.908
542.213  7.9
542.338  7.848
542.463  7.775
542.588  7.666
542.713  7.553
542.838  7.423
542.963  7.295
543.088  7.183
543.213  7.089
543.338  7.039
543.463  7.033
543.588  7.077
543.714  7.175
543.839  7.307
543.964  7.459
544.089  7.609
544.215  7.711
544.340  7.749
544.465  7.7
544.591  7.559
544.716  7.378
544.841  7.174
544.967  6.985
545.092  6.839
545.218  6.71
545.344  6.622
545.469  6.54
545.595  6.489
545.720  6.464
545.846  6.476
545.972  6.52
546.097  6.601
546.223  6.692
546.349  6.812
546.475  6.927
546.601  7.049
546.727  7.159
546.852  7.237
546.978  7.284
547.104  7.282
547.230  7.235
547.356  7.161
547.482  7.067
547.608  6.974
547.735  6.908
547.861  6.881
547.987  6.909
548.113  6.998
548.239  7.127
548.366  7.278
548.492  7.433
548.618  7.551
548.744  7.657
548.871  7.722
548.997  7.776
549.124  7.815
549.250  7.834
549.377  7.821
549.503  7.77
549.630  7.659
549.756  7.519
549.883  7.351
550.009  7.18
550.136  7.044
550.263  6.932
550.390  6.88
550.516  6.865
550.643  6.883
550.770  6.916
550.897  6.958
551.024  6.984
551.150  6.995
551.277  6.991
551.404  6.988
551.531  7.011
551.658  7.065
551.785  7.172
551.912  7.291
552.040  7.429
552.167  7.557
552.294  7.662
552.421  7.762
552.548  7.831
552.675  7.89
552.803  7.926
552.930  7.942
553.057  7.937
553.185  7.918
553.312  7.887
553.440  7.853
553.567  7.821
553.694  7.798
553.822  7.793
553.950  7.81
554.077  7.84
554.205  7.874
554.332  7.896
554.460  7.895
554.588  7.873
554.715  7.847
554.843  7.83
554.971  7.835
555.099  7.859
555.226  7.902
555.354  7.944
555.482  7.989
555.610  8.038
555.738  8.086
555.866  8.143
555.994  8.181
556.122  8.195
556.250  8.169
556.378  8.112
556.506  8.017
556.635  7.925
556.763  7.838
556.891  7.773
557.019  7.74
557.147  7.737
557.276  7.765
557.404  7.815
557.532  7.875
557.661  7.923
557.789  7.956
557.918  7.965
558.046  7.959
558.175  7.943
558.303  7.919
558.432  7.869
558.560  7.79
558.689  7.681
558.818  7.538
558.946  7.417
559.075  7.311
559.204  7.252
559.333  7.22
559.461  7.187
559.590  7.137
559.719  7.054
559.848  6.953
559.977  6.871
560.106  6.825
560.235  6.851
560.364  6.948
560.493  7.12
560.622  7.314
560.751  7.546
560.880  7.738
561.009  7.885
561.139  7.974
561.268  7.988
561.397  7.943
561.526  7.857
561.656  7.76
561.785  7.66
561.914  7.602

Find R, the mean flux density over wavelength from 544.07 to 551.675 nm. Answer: 7.14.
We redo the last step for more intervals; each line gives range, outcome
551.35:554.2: 7.65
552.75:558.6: 7.91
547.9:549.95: 7.51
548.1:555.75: 7.56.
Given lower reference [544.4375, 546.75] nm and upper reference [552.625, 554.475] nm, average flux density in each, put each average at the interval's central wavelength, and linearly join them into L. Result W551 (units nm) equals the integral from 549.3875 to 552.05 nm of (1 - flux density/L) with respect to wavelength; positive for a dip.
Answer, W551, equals 0.13 nm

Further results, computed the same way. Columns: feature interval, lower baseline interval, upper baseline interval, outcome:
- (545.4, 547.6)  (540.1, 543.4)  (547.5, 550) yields 0.15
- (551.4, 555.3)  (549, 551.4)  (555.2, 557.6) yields -0.06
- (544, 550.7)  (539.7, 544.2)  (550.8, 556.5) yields 0.28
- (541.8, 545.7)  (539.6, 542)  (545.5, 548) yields -0.17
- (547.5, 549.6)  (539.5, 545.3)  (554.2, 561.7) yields 0.01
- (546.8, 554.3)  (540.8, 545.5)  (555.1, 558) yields 0.25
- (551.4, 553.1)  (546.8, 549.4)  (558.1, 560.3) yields -0.05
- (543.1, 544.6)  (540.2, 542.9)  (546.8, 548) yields -0.03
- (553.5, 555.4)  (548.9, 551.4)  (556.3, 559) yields -0.06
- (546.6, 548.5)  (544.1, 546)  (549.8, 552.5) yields -0.01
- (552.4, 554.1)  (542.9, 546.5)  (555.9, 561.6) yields -0.10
